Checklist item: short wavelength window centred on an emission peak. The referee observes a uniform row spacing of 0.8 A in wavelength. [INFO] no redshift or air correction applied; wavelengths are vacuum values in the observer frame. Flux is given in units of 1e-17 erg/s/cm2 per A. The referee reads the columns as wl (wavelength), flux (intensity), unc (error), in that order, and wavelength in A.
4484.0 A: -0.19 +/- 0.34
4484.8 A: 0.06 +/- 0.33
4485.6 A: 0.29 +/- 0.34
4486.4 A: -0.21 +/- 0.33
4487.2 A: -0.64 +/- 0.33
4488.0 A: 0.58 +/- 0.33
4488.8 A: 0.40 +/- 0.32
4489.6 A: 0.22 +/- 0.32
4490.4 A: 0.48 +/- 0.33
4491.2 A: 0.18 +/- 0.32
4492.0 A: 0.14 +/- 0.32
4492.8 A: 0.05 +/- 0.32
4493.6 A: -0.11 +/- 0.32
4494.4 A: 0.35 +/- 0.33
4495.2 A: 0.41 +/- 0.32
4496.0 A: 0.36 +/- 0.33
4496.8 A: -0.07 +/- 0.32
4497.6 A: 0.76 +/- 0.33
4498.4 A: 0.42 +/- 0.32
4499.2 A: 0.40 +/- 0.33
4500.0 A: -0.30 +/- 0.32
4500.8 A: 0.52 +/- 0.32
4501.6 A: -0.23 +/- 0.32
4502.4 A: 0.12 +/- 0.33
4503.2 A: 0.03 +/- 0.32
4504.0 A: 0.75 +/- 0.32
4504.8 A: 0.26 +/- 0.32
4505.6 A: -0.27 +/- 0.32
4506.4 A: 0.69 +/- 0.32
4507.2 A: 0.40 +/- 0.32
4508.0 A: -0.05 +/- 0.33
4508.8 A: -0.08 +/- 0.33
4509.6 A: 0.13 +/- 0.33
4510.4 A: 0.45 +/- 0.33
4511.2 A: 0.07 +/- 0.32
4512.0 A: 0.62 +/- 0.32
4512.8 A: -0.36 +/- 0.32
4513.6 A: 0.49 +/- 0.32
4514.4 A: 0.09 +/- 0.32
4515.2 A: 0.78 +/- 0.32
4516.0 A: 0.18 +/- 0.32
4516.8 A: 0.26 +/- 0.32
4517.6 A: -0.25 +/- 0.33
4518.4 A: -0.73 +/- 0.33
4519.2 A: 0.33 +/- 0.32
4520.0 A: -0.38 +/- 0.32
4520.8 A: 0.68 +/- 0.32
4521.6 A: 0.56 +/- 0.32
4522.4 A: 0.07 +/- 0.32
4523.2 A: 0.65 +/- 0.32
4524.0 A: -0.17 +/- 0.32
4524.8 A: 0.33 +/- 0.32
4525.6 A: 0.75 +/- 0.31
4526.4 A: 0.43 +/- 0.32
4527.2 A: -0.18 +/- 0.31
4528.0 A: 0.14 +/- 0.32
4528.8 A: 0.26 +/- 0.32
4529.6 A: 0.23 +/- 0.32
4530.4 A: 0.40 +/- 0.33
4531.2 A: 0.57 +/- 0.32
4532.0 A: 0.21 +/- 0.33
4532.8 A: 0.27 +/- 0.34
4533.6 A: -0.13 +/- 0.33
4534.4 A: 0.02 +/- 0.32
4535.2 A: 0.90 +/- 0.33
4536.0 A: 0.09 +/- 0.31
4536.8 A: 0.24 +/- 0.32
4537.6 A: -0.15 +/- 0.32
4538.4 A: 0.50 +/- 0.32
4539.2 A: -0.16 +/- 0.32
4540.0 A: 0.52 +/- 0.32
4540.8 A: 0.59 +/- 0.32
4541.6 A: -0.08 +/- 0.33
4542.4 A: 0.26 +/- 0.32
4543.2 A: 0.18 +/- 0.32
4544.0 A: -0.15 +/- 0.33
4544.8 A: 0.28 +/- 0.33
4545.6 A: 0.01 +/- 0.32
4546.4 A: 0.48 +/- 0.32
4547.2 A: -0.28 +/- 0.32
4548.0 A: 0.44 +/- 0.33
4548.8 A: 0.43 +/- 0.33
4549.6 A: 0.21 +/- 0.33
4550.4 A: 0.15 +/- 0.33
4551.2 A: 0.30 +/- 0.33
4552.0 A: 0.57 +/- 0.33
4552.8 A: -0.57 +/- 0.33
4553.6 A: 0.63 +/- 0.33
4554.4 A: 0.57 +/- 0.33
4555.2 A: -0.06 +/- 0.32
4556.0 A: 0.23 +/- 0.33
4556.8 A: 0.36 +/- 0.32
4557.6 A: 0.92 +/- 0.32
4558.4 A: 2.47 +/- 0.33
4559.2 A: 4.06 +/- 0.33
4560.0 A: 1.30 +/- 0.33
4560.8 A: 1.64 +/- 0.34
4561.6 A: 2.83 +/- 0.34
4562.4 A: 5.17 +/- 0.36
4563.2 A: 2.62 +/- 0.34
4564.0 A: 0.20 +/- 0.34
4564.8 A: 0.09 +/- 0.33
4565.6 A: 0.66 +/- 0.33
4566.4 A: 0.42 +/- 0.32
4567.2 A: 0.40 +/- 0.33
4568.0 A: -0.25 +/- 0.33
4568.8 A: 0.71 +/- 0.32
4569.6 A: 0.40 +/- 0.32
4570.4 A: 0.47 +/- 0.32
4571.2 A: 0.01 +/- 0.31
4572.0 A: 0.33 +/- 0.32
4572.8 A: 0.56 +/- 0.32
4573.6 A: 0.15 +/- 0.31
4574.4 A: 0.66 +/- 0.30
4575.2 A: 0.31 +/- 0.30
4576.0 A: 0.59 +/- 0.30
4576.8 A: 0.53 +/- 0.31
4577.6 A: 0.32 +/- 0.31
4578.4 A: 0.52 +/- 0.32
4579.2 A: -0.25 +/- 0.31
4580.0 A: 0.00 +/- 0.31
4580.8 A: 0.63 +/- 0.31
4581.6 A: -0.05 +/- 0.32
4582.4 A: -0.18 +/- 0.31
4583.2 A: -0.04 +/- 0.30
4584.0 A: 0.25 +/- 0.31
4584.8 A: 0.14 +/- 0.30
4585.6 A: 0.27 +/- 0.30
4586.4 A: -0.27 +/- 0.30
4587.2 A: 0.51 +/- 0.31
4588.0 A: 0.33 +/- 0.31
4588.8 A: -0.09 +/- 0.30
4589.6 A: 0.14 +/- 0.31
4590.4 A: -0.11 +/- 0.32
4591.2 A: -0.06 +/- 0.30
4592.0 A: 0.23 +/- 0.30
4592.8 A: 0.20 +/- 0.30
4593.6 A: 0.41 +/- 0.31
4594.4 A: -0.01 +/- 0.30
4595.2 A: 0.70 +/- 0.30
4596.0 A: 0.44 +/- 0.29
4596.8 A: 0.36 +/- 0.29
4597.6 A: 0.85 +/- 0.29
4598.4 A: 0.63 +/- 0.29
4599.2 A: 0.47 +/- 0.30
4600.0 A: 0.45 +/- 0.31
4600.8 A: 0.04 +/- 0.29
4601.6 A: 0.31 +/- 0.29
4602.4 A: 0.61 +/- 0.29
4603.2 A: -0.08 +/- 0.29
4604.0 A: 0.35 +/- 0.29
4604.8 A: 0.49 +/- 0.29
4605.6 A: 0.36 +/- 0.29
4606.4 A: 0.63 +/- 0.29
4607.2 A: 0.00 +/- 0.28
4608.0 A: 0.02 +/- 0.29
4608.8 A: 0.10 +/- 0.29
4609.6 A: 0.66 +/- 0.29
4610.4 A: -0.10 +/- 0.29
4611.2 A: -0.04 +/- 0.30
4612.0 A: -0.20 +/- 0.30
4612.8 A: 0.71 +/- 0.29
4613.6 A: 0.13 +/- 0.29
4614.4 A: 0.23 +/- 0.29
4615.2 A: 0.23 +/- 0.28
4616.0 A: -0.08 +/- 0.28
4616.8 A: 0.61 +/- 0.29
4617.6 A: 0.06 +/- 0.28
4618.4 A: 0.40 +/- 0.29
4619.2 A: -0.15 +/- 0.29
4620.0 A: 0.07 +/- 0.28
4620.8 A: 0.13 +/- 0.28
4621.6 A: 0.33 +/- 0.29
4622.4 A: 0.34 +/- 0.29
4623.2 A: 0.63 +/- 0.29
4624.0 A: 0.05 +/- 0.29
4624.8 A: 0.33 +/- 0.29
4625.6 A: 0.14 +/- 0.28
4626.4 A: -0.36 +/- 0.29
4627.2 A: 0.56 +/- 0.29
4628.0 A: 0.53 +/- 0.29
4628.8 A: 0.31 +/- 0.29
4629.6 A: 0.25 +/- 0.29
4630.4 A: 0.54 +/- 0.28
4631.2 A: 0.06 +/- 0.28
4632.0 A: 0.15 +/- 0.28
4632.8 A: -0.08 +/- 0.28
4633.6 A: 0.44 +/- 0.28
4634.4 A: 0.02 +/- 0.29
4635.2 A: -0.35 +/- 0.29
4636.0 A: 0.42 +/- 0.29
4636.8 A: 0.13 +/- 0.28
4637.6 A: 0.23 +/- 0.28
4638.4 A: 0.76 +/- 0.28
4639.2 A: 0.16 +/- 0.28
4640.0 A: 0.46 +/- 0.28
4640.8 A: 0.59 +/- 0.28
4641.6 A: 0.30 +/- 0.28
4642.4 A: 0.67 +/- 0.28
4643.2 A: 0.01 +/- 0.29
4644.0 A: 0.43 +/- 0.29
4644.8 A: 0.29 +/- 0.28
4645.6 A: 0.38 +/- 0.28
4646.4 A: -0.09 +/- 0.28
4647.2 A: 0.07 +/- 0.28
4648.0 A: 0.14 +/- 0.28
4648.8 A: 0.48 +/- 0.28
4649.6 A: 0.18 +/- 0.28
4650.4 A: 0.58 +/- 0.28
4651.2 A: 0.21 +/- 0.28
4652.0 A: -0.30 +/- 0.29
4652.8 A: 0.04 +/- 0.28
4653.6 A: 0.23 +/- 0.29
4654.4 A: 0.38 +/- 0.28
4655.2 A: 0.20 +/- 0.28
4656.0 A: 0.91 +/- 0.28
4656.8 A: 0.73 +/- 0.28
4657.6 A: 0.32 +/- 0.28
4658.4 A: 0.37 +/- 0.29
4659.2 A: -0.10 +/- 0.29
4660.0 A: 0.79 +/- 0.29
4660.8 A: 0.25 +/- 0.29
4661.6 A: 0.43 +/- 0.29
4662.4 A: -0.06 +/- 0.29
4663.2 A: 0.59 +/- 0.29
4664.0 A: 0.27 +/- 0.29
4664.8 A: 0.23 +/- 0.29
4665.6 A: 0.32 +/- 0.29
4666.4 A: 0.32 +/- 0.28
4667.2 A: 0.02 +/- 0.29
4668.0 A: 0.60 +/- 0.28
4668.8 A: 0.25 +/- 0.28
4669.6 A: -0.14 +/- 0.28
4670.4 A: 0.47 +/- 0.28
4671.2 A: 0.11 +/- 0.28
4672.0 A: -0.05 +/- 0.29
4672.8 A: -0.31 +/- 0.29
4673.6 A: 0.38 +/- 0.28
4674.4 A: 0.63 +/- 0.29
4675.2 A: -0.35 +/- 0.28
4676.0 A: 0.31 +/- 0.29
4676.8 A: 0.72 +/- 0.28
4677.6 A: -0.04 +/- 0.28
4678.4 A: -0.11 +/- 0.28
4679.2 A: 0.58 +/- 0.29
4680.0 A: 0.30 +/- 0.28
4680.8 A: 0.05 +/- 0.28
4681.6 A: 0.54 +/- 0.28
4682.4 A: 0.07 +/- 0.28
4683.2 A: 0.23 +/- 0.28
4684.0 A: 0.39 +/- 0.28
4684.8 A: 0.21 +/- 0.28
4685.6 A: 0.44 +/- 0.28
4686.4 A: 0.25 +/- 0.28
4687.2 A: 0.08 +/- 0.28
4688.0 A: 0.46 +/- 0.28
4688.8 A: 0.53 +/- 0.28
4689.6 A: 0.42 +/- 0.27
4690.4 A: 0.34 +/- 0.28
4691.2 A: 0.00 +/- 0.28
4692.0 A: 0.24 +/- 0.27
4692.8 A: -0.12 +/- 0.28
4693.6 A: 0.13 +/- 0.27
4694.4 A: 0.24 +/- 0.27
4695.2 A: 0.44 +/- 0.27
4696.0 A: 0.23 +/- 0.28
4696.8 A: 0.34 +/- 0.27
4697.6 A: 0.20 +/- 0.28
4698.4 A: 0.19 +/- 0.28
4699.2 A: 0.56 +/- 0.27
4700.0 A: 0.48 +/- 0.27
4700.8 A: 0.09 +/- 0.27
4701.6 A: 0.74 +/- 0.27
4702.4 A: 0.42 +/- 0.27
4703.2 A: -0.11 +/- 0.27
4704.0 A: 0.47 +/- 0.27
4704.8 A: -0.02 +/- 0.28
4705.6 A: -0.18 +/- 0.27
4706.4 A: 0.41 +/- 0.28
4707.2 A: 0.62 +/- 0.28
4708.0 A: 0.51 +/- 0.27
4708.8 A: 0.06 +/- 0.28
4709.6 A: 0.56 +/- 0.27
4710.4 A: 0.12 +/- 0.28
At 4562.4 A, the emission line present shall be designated [O II] 3727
